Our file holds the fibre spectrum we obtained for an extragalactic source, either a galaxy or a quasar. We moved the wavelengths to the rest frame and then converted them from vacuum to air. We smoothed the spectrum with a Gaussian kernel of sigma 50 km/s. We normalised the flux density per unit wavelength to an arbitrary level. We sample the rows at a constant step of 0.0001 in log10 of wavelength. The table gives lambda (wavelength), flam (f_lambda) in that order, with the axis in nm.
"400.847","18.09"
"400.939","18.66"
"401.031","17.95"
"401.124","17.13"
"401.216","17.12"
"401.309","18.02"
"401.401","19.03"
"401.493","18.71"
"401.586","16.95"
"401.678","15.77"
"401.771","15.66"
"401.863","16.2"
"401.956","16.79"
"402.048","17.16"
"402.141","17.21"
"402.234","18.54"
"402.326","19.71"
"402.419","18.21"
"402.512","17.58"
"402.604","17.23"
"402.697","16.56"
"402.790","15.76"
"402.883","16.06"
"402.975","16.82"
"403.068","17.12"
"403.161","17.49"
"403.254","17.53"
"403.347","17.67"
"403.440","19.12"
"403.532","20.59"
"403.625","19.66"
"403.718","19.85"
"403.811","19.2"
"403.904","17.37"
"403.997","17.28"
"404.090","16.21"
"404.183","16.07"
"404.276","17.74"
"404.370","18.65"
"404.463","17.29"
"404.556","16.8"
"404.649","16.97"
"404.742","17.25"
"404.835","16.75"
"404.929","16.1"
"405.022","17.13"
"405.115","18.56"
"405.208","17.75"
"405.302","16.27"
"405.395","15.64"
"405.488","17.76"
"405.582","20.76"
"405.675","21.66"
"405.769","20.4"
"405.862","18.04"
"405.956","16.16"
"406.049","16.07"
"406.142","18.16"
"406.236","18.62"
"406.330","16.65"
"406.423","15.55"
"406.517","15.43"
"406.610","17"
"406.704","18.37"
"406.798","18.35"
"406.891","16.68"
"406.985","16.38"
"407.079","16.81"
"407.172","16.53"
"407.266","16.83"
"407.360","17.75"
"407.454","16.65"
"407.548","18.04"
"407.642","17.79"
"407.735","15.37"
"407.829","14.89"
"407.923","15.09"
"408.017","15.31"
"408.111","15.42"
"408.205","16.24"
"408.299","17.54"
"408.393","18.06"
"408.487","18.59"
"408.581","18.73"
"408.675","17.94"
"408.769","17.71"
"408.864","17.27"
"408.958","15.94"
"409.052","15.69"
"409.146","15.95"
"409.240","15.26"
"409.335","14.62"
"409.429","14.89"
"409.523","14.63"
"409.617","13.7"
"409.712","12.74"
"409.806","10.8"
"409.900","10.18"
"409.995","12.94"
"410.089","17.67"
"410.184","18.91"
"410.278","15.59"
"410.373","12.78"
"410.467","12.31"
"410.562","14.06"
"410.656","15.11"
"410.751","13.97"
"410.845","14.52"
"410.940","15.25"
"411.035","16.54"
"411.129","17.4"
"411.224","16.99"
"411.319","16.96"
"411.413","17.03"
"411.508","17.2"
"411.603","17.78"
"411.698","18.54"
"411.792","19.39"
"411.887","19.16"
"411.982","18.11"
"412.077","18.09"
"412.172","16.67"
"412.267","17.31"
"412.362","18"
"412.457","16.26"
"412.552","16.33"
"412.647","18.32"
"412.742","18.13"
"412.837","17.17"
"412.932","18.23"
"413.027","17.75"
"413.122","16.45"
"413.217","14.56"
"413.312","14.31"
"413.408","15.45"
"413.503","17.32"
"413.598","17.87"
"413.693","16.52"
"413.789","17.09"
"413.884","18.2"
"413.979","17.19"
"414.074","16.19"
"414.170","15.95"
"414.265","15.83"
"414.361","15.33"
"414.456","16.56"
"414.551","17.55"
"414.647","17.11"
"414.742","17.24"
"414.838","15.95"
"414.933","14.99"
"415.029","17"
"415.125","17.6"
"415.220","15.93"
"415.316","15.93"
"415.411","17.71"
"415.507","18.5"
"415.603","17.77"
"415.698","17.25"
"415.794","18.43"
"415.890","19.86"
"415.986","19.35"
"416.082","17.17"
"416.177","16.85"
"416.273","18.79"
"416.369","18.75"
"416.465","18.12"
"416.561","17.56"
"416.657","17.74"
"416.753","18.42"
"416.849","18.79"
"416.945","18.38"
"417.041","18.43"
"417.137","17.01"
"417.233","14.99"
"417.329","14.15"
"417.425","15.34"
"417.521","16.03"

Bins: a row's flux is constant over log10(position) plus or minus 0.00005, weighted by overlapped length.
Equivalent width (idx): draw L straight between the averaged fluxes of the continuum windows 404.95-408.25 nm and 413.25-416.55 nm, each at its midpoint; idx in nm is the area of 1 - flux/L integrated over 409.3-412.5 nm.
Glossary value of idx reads 0.251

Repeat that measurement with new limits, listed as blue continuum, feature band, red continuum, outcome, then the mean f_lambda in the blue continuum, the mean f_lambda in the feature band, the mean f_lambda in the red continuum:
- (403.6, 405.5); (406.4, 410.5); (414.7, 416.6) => 0.36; 17.4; 15.9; 17.5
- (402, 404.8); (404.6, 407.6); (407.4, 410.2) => -0.12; 17.7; 17.4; 15.8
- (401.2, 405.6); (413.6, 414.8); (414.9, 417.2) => 0.06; 17.5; 16.8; 17.8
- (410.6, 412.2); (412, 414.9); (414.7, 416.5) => 0.07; 17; 16.8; 17.5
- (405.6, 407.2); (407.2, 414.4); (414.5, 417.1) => 0.53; 17.5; 16.3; 17.7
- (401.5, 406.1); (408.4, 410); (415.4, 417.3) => 0.22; 17.6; 15.3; 18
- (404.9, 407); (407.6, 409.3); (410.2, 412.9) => 0.06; 17.6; 16.6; 16.6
